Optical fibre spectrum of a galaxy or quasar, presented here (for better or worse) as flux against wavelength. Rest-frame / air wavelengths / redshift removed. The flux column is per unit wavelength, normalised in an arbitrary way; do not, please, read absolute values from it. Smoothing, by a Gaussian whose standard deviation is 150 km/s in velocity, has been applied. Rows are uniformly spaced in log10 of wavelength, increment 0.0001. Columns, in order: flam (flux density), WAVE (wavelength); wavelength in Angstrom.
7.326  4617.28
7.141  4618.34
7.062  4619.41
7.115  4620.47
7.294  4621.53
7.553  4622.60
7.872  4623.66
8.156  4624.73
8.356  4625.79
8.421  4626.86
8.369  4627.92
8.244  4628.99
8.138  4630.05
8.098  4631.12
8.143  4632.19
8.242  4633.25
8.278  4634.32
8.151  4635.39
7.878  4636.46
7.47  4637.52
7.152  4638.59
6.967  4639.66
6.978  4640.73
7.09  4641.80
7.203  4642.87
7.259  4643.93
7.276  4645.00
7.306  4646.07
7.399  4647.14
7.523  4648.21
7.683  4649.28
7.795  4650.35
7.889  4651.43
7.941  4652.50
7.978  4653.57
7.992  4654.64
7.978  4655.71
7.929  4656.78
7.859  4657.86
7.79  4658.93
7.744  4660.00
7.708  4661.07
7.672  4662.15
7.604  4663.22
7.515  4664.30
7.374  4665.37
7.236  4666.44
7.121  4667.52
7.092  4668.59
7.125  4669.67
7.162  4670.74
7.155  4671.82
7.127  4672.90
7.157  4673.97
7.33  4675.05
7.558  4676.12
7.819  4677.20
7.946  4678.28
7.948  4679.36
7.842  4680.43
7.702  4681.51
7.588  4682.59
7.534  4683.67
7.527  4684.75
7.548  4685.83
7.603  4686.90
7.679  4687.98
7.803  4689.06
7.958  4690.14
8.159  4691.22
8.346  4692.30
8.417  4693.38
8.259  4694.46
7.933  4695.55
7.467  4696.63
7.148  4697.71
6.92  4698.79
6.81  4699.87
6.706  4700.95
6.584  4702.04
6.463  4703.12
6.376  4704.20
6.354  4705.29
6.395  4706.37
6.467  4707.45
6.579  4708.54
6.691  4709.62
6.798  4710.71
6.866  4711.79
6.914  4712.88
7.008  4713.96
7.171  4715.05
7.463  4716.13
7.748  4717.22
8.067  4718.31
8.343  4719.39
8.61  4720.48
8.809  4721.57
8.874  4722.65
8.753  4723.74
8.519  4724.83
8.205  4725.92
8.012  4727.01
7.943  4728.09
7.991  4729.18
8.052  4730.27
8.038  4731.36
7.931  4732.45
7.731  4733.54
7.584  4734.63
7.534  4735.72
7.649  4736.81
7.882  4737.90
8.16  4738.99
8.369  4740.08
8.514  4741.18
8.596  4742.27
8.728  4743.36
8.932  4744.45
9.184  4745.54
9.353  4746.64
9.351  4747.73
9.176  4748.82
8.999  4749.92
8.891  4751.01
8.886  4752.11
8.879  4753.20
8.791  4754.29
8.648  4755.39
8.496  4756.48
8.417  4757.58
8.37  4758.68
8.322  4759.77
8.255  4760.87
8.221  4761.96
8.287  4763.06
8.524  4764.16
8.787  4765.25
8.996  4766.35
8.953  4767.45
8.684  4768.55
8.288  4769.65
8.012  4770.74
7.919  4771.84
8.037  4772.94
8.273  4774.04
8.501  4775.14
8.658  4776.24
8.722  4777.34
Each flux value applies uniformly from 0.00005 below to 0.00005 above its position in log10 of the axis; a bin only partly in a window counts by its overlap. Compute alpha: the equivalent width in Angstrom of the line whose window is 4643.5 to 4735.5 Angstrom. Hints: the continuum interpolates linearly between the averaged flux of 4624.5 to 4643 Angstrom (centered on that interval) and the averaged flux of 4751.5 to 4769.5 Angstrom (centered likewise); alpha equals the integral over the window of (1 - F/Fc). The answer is 6.9 Angstrom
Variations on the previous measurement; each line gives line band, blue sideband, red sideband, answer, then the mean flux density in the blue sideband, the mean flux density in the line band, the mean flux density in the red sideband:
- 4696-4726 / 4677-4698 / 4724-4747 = 2.7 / 7.82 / 7.32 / 8.23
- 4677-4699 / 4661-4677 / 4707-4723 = -1.2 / 7.33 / 7.78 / 7.48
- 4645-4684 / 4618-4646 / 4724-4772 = 1.5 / 7.69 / 7.58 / 8.44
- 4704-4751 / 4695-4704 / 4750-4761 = -0.8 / 6.98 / 7.95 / 8.63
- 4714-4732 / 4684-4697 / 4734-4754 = 0.4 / 7.89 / 8.13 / 8.59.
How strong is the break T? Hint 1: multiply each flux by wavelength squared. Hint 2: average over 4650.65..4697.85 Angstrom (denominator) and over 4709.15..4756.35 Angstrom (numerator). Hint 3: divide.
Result 1.10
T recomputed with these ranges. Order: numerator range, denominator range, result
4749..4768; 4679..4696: 1.13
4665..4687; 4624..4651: 0.98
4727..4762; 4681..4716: 1.19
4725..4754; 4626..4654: 1.14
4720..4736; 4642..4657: 1.11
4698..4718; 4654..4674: 0.93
